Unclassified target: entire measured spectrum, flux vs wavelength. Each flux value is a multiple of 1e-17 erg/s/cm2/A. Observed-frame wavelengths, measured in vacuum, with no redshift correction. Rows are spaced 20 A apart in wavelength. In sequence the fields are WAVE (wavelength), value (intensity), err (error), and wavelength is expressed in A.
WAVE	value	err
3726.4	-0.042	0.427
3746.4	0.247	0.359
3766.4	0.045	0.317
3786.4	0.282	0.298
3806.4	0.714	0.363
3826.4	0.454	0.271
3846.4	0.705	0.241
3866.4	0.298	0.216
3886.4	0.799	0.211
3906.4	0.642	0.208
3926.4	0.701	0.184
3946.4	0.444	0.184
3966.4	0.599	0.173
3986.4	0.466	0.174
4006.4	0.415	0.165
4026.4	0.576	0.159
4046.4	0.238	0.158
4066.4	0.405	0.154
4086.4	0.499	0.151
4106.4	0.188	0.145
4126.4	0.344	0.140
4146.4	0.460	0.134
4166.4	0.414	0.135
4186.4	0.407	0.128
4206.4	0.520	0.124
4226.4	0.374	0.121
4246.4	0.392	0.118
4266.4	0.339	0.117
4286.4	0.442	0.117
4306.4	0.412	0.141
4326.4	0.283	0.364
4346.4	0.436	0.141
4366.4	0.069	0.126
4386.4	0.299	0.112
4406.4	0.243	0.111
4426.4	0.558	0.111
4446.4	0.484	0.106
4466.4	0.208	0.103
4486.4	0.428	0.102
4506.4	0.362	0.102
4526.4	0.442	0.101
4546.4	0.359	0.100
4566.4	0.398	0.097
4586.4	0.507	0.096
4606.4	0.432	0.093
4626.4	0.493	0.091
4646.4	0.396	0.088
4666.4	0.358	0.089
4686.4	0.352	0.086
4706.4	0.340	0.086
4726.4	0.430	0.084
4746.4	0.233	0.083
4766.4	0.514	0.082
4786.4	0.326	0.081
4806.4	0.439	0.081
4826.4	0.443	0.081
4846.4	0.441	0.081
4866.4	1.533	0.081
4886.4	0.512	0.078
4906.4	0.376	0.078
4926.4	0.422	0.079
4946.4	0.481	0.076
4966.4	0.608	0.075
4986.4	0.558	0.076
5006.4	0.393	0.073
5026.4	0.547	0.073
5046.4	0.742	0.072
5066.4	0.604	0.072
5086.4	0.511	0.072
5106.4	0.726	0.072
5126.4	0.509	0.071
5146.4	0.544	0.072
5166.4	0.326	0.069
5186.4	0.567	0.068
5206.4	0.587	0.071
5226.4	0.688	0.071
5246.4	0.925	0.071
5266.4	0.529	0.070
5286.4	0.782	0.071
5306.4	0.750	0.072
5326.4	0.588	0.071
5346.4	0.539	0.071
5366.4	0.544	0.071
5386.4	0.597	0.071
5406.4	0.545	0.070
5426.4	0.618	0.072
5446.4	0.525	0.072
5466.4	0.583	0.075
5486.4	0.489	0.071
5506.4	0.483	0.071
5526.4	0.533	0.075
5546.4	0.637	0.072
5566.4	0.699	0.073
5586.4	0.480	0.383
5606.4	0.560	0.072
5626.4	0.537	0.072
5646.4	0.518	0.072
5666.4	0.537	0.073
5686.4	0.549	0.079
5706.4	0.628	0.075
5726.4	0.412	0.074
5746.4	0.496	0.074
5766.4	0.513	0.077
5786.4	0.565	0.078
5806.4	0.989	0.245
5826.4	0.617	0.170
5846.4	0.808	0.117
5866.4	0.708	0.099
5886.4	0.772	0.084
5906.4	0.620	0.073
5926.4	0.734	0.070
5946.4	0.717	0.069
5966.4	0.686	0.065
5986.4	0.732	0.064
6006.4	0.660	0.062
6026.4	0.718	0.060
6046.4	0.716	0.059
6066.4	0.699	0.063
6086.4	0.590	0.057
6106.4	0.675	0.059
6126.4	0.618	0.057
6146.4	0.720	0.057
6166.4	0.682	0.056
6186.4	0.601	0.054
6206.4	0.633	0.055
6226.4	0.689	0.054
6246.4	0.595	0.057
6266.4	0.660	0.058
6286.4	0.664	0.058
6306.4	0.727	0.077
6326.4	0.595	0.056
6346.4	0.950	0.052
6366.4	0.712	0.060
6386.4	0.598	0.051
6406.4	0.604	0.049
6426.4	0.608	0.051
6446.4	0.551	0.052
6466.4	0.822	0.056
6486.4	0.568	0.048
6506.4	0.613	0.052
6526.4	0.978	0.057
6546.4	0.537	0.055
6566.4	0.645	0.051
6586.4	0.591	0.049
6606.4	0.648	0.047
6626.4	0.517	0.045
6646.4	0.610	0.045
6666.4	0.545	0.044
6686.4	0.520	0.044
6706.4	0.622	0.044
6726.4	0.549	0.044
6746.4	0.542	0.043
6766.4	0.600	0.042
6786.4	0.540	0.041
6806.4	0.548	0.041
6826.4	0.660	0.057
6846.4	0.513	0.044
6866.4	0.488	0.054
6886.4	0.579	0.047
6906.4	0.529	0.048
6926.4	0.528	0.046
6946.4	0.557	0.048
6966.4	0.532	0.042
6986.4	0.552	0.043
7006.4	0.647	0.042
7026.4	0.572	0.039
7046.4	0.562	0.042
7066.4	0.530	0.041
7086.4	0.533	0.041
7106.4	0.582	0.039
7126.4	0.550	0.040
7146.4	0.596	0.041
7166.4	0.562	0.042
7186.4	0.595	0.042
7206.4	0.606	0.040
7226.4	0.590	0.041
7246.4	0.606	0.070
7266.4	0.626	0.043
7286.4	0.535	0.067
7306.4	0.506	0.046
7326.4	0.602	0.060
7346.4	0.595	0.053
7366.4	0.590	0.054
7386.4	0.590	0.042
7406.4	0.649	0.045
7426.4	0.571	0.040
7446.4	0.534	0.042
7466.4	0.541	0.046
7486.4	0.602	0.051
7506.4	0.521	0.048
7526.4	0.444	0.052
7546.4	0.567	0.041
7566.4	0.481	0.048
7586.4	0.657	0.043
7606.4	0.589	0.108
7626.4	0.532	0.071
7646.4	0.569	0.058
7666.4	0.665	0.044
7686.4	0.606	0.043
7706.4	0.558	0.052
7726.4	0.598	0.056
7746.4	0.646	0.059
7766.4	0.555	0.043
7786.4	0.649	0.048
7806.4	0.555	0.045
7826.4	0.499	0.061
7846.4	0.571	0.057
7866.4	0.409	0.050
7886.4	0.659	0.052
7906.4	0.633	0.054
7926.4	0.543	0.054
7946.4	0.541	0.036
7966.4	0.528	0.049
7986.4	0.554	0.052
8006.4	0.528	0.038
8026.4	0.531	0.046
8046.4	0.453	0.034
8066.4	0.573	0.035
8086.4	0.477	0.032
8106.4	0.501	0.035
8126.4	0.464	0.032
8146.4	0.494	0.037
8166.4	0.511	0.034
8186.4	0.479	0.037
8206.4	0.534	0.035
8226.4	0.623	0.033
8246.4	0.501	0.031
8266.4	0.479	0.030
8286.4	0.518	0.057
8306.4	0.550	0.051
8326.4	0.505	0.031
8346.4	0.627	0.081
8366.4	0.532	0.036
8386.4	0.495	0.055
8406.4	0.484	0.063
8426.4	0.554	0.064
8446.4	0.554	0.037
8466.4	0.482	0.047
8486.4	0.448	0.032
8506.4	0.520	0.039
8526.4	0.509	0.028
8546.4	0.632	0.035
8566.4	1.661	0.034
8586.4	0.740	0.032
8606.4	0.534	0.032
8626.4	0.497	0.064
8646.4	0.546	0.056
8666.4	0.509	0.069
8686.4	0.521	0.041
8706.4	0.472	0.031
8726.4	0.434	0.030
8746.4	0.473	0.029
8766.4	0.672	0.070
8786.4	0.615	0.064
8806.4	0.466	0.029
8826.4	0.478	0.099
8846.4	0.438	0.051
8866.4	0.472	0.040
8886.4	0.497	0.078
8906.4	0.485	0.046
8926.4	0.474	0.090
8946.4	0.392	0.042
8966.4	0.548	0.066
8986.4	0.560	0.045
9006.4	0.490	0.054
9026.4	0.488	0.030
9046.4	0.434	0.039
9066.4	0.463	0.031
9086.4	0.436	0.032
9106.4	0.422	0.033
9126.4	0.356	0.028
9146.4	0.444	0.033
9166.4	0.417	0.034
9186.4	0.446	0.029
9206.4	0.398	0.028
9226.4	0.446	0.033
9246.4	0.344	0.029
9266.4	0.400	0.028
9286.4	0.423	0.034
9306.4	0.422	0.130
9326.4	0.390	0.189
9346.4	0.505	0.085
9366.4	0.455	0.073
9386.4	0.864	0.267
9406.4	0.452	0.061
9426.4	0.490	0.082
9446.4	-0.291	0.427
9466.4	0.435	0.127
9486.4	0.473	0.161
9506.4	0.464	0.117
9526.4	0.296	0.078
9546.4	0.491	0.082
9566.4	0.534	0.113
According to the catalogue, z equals 0.304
